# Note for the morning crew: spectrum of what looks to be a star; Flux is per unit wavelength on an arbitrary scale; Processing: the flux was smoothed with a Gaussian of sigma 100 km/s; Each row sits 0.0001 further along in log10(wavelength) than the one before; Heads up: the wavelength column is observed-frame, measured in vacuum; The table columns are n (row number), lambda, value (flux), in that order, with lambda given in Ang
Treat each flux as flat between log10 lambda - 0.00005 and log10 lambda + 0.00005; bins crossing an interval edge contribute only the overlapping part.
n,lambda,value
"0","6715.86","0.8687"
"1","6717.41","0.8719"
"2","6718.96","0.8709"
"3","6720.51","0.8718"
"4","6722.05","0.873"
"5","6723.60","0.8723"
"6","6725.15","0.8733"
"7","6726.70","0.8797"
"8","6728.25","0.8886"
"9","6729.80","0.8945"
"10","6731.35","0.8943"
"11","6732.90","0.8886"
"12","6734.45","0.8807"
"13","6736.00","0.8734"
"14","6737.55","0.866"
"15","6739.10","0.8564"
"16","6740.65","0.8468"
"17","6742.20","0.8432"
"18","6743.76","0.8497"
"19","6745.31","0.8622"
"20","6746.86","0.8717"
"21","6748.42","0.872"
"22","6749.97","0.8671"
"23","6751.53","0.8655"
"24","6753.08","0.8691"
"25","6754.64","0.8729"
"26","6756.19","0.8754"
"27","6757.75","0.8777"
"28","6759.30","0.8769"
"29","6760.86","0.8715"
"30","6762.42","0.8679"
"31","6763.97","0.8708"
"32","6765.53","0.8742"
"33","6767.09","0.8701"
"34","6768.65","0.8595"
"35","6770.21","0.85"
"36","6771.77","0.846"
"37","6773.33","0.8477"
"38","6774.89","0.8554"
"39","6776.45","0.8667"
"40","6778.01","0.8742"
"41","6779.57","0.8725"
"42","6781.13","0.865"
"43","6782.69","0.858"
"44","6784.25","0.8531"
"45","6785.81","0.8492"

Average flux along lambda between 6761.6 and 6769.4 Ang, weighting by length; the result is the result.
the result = 0.868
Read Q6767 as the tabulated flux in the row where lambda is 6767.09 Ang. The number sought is 0.8701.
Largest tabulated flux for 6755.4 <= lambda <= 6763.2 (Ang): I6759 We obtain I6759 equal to 0.8777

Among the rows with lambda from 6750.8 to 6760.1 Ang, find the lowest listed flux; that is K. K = 0.8655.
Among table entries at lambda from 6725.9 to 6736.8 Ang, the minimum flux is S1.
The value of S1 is 0.8734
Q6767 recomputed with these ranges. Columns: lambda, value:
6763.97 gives 0.8708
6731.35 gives 0.8943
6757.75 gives 0.8777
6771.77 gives 0.846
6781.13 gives 0.865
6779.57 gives 0.8725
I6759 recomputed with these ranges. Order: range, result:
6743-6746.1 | 0.8622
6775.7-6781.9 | 0.8742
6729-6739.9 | 0.8945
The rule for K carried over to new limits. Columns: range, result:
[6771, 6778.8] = 0.846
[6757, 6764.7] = 0.8679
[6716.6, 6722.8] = 0.8709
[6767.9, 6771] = 0.85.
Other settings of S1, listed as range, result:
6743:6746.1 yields 0.8497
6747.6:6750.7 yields 0.8671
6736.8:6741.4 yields 0.8468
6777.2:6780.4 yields 0.8725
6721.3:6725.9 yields 0.8723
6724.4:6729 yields 0.8733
